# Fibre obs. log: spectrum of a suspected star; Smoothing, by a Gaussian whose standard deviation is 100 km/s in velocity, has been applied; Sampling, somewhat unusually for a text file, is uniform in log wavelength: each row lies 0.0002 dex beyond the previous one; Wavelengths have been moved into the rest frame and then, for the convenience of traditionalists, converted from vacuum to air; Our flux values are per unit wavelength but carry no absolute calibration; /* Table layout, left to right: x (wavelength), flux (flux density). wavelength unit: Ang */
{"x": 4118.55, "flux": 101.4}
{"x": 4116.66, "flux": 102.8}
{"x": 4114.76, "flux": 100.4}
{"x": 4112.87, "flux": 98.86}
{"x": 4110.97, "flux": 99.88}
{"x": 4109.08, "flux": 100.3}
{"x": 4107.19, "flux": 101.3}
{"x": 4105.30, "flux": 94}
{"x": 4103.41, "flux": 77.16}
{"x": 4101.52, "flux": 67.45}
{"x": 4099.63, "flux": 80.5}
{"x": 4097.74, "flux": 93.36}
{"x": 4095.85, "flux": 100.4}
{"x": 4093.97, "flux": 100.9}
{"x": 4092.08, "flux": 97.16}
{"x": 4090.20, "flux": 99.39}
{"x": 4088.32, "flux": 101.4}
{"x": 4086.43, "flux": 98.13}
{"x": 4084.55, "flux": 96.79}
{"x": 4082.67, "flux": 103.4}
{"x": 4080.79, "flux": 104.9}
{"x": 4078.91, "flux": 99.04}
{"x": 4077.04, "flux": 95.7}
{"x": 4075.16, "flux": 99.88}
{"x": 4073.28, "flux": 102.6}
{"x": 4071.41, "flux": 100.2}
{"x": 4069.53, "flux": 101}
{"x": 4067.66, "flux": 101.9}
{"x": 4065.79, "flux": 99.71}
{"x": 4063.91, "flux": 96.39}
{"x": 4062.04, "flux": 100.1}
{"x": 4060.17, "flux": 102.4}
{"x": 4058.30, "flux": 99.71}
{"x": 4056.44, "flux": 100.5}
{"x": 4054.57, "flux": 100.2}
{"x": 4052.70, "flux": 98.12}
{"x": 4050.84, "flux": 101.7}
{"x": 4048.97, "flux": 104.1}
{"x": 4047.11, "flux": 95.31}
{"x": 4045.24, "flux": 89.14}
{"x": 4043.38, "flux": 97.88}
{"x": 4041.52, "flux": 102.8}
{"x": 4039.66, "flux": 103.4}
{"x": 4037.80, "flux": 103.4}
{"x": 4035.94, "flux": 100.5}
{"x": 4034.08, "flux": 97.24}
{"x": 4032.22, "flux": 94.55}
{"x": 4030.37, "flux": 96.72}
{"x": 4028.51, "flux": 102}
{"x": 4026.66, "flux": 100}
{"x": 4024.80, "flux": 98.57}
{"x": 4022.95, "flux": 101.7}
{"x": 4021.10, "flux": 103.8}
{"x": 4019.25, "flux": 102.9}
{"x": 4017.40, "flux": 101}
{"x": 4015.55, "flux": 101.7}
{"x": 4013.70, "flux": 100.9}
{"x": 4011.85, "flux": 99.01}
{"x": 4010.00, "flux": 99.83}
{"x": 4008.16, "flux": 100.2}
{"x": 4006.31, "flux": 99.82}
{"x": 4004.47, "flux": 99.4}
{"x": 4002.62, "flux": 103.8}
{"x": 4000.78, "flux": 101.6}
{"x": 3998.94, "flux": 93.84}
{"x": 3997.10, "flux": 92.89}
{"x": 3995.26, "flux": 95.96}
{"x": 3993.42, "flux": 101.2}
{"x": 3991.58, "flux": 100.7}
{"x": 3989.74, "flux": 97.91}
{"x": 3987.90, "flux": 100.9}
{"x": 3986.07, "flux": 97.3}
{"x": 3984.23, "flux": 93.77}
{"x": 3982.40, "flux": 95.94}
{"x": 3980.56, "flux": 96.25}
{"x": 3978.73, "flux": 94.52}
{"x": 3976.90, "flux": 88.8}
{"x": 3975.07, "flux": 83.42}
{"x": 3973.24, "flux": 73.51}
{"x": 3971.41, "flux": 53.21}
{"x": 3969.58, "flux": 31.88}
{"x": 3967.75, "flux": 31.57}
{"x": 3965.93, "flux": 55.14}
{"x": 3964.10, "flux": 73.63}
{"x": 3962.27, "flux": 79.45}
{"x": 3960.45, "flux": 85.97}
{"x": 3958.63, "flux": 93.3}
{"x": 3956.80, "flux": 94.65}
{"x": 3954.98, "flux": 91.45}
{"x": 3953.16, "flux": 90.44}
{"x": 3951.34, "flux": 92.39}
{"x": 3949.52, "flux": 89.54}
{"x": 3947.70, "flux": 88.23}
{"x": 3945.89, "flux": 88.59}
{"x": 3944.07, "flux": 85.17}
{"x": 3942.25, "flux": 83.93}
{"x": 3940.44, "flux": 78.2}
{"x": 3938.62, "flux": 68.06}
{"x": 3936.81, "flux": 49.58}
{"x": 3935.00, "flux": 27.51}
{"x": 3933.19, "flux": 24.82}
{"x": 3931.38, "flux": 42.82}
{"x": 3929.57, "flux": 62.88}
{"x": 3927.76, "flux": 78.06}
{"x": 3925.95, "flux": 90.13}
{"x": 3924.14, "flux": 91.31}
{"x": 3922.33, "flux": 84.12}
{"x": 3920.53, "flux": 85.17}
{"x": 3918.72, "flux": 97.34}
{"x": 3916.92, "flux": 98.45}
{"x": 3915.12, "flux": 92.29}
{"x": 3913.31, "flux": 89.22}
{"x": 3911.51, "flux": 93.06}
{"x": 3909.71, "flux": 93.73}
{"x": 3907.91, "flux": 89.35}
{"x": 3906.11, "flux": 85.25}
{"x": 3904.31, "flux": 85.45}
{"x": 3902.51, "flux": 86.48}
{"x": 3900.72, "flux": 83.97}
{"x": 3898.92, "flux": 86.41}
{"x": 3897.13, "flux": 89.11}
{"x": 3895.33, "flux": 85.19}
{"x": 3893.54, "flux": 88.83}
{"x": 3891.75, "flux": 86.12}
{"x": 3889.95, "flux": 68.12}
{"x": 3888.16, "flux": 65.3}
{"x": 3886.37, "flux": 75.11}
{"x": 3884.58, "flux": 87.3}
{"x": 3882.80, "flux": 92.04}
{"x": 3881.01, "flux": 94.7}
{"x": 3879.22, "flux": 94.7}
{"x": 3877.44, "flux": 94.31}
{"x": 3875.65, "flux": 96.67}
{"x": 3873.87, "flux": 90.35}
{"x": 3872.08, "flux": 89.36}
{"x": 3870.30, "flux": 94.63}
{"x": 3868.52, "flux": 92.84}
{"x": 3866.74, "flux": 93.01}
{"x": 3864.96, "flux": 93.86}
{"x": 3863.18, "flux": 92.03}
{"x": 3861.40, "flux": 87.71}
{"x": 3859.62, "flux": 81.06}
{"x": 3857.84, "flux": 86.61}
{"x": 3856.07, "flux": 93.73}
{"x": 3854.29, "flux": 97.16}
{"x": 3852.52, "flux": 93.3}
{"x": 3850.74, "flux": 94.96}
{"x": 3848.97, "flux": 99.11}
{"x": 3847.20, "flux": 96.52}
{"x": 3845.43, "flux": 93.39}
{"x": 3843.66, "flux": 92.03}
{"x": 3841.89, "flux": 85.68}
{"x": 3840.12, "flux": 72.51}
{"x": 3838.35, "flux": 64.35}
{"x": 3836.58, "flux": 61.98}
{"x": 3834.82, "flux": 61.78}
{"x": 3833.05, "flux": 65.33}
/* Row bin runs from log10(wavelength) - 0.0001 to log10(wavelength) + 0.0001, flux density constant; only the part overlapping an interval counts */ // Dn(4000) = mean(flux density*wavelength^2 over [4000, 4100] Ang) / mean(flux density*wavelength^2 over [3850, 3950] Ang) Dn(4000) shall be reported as 1.3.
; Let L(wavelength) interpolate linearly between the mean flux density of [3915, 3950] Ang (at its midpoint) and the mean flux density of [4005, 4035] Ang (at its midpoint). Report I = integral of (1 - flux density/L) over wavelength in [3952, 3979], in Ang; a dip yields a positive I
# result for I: 3.1 Ang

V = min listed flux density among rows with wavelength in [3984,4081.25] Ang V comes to 89.14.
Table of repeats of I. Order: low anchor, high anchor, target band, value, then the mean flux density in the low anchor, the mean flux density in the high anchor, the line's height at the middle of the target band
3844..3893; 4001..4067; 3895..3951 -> 8.0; 89.8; 100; 93.1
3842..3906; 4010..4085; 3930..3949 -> 5.9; 89.1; 100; 93.2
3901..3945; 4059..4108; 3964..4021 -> -2.3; 77.7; 96.7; 85.9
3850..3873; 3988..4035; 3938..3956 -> 1.9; 91.5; 99.5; 96.1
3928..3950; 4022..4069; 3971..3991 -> -2.7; 65.7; 99.5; 79.1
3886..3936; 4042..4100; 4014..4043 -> -2.1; 79.4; 99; 93.8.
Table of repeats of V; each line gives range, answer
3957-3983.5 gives 31.57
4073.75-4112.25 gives 67.45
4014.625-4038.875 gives 94.55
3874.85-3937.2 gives 24.82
